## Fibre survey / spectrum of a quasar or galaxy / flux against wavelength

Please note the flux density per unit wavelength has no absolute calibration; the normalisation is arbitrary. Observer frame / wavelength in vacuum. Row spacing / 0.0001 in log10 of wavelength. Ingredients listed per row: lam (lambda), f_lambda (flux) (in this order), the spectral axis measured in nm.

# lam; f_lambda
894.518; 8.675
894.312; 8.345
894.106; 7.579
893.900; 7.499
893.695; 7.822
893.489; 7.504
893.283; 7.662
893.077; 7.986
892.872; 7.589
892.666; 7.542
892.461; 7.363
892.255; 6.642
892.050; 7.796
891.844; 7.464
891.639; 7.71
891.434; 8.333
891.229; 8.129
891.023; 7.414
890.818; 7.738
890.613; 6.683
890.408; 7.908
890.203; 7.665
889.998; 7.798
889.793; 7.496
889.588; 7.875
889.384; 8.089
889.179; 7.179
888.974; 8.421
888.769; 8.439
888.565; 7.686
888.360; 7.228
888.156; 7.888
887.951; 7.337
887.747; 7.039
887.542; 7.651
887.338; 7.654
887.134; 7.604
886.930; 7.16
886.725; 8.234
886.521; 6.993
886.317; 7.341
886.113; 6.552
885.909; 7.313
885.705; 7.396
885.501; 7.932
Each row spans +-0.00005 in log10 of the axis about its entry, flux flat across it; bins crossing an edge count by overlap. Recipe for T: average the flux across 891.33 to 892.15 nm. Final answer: 7.83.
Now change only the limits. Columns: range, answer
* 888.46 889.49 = 7.96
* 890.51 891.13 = 7.28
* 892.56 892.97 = 7.56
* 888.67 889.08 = 8.41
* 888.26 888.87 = 7.79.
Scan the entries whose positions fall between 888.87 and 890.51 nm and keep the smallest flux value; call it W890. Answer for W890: 7.179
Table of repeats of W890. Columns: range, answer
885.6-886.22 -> 6.552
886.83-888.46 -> 7.039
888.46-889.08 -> 7.686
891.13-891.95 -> 7.464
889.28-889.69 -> 7.875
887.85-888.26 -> 7.337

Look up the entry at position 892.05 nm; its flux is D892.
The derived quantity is 7.796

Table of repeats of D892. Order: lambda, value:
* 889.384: 8.089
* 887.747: 7.039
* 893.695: 7.822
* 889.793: 7.496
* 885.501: 7.932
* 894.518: 8.675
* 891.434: 8.333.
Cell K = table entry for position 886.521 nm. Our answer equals 6.993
